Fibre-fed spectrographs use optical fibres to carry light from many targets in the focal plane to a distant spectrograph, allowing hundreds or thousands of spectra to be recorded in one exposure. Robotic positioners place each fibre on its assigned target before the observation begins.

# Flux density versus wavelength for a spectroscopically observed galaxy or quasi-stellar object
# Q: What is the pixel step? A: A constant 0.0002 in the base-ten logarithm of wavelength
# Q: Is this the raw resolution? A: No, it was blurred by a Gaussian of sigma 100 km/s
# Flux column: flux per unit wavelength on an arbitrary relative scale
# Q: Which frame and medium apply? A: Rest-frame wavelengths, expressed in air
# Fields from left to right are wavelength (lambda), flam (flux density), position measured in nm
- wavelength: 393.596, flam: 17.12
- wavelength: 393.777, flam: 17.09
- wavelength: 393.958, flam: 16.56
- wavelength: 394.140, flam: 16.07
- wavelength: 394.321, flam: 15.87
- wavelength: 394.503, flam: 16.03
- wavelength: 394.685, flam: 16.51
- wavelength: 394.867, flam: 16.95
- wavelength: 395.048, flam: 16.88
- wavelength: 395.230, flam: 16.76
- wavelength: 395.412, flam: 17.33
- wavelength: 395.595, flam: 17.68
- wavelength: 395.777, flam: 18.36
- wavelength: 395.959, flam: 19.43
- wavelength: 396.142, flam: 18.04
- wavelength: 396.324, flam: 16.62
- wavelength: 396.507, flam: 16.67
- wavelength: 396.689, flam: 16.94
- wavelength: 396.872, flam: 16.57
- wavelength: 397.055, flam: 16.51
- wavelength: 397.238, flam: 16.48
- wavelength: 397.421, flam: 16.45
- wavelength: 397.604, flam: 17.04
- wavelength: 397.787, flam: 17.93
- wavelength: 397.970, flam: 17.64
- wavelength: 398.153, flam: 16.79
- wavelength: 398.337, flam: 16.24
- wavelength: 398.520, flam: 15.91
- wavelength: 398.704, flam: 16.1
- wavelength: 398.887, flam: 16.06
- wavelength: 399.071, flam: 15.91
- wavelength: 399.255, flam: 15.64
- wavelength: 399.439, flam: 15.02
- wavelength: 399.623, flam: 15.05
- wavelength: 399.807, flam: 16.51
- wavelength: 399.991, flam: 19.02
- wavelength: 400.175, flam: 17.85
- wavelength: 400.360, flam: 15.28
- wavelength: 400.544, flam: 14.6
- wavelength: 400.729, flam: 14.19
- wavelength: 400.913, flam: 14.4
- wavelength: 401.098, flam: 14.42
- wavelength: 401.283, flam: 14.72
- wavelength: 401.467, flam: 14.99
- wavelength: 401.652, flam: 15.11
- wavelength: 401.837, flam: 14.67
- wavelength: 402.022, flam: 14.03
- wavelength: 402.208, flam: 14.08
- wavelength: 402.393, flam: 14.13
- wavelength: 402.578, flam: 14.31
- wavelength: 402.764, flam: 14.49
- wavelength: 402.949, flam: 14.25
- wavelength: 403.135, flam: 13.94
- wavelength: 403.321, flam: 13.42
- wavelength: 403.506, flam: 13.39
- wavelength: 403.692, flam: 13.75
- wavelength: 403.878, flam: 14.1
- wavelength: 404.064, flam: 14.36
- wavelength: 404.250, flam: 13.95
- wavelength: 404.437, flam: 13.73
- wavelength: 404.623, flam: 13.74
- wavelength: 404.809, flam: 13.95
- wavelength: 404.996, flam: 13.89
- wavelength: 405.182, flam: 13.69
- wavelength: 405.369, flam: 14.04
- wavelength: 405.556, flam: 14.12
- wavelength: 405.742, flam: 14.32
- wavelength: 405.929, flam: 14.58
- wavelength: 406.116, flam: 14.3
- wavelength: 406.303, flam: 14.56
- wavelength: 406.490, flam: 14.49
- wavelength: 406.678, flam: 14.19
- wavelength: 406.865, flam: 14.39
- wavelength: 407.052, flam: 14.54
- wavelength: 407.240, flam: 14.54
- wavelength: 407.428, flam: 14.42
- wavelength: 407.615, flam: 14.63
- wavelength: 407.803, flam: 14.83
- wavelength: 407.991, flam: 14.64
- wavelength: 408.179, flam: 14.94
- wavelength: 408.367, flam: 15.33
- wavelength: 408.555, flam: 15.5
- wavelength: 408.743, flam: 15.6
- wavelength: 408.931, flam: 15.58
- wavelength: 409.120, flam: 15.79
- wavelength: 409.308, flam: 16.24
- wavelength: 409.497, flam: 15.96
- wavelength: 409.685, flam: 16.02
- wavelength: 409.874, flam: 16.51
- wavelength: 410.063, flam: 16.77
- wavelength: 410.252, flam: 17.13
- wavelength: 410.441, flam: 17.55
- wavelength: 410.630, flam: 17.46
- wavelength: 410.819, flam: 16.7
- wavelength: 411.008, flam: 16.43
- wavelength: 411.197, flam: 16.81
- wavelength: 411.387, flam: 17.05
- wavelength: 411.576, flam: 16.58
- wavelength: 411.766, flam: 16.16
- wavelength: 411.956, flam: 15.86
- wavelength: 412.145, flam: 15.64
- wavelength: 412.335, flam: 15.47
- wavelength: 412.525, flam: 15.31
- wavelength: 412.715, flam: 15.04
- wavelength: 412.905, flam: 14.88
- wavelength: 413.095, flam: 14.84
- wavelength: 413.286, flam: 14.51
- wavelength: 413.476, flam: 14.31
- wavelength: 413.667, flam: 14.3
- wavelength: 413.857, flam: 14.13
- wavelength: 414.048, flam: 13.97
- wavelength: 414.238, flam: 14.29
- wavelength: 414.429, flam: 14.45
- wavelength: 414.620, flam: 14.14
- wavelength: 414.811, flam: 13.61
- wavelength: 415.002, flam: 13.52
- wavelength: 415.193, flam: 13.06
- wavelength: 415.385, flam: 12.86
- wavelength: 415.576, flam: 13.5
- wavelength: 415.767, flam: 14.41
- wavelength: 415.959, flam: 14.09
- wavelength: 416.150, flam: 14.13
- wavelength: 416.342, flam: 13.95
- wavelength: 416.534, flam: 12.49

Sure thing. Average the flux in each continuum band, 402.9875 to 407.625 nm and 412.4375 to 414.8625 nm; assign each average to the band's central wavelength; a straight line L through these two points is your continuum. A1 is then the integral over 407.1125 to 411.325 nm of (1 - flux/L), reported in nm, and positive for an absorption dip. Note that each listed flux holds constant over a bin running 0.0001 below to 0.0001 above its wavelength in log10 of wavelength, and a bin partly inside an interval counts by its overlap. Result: -0.47 nm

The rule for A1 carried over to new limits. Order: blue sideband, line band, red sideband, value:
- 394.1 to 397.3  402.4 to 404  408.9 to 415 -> 0.23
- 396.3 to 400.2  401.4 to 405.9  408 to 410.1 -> 0.57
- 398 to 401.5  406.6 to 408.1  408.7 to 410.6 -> 0.16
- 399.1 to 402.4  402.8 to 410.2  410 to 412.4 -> 0.62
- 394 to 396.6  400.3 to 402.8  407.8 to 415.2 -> 0.29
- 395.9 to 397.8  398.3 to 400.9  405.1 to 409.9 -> 0.10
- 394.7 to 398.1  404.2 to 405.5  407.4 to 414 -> 0.20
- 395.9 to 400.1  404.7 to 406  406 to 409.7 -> 0.11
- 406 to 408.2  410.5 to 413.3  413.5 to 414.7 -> -0.32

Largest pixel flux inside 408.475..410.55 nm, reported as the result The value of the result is 17.55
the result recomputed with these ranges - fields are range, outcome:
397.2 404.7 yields 19.02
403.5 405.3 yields 14.36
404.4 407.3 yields 14.58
